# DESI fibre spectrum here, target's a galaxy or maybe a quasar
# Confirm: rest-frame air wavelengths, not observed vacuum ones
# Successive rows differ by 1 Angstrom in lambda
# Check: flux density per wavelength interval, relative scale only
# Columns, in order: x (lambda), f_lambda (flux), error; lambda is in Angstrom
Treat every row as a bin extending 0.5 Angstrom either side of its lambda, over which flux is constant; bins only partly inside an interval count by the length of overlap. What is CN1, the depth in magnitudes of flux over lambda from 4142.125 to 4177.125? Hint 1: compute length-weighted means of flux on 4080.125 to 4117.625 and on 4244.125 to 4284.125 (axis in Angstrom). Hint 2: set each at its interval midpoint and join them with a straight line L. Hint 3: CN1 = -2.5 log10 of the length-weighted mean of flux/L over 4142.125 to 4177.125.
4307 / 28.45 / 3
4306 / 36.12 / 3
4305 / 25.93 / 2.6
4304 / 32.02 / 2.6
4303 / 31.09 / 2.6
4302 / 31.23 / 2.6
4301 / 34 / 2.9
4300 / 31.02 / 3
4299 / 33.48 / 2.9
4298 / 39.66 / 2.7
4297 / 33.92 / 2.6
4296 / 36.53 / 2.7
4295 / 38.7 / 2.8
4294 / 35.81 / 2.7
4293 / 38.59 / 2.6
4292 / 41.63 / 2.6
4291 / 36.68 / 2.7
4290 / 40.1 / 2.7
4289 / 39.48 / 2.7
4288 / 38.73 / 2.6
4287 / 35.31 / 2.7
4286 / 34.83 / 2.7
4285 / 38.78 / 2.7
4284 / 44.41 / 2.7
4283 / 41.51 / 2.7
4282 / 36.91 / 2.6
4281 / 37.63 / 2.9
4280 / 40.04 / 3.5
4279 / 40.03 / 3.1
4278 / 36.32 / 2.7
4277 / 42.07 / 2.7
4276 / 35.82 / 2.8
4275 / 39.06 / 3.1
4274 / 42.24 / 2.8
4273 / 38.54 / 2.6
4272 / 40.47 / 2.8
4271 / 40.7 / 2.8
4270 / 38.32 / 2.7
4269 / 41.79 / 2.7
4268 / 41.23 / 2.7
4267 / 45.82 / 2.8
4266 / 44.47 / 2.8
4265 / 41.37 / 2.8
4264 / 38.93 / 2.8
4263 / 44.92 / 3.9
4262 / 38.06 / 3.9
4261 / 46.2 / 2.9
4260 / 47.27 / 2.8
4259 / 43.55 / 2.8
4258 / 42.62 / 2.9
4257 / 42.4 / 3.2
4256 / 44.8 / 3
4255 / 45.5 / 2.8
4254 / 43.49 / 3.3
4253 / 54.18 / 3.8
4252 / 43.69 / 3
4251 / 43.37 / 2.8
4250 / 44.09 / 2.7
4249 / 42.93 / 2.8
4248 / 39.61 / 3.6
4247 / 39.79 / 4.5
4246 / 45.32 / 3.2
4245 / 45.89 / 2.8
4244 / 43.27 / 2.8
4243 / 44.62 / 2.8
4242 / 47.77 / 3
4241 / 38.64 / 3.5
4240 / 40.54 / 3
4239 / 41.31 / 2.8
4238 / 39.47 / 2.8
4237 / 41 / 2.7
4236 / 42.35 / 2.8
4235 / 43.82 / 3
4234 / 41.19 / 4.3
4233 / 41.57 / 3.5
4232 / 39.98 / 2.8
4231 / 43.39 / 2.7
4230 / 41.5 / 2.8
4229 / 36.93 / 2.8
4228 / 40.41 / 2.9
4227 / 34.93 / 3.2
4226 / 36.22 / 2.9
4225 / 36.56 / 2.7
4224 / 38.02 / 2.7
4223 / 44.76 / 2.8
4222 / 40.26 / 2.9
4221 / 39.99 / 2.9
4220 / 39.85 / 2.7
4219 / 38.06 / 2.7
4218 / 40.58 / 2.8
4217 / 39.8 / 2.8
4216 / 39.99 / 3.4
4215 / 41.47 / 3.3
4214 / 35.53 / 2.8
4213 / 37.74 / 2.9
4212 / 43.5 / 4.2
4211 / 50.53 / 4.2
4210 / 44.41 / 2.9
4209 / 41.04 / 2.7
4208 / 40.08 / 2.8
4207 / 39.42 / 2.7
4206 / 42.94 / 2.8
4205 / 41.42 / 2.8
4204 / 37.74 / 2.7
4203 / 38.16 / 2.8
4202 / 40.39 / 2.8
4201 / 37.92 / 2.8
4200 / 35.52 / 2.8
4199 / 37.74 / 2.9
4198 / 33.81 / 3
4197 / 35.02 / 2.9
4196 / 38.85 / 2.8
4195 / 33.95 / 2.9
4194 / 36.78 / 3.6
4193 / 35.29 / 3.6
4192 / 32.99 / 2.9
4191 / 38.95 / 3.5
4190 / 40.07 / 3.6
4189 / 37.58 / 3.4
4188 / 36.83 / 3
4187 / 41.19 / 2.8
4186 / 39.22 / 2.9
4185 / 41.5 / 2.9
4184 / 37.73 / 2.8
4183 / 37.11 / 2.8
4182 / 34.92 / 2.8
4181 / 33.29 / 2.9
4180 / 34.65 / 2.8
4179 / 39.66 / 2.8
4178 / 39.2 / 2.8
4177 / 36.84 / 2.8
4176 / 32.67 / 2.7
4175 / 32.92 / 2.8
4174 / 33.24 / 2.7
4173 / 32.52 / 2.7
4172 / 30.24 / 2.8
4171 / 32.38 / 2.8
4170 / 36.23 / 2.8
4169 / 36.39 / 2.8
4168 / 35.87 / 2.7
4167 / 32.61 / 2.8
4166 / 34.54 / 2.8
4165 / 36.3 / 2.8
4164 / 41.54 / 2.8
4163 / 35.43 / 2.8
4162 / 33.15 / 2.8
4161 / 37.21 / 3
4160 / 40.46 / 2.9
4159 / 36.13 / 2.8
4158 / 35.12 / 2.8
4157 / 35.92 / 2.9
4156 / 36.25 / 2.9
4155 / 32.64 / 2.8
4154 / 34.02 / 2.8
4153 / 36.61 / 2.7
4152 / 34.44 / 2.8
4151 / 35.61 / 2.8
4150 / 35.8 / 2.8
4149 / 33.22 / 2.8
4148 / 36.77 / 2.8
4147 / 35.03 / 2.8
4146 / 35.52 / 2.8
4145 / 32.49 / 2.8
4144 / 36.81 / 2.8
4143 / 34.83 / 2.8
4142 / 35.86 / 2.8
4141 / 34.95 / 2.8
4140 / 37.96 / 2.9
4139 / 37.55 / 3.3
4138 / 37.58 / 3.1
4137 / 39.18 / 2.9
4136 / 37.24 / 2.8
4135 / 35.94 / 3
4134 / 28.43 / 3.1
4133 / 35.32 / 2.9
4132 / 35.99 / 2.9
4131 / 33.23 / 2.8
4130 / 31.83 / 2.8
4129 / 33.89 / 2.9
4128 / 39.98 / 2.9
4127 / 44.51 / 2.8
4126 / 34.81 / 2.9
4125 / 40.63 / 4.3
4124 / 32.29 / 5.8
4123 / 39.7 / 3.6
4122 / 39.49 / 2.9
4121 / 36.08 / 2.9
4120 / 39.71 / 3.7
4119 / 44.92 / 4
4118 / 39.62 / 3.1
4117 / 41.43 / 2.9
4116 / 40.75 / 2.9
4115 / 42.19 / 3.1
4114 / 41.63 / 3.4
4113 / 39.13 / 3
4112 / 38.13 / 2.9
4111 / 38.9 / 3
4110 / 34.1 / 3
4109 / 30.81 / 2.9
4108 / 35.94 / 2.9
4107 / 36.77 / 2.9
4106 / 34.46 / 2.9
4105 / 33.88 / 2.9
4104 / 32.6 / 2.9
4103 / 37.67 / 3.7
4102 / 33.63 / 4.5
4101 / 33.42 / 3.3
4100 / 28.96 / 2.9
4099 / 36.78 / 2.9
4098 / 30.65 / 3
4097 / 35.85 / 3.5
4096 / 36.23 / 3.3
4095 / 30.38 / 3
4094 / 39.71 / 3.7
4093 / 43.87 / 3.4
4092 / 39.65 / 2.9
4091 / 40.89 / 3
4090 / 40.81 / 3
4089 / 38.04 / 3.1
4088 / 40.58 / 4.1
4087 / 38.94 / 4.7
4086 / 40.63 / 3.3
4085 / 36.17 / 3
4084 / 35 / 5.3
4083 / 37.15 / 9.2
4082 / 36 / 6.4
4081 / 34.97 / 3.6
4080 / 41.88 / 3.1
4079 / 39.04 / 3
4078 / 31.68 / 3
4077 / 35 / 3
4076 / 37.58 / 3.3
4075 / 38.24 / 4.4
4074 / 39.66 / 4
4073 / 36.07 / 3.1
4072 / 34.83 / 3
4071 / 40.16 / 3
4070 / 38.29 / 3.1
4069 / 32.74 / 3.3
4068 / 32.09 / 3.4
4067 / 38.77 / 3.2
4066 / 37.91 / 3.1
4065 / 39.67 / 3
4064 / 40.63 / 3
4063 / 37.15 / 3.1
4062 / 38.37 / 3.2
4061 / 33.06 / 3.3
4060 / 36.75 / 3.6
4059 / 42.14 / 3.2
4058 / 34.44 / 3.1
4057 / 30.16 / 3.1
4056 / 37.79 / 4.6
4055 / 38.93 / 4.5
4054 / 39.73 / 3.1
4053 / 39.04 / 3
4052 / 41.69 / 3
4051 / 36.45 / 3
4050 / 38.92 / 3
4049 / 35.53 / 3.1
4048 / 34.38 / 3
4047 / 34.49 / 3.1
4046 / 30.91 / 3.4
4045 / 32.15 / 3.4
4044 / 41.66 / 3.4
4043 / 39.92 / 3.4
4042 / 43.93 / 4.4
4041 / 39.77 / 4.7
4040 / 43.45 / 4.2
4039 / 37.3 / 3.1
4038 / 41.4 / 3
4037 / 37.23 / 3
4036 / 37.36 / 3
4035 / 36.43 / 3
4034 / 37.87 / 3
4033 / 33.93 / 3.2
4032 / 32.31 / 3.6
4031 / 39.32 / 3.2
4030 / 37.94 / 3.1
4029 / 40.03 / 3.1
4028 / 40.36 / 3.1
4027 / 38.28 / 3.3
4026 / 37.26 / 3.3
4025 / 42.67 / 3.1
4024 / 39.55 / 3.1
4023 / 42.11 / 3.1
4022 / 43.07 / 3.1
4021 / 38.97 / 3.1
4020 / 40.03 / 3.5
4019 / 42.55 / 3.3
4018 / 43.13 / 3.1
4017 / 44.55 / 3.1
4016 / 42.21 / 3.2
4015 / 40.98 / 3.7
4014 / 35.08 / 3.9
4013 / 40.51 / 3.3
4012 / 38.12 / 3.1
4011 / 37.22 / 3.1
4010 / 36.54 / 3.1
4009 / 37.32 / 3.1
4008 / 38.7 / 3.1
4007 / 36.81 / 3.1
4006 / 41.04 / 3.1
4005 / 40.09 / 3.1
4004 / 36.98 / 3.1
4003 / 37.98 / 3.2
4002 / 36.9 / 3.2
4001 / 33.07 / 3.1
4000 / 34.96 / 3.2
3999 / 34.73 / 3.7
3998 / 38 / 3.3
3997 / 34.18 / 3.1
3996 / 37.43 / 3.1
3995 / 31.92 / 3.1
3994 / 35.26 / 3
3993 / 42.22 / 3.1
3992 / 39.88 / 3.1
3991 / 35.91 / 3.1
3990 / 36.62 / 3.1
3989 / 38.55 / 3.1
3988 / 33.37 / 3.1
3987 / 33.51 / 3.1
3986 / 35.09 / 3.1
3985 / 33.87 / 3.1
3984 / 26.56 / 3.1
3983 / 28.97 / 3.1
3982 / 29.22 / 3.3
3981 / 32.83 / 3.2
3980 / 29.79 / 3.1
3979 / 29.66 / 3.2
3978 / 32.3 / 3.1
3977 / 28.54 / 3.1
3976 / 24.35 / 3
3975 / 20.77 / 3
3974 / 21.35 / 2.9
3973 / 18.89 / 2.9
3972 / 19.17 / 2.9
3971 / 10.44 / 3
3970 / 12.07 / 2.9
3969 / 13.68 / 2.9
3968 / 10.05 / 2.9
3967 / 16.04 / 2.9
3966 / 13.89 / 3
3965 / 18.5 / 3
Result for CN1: 0.11 mag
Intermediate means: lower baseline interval 37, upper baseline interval 42.1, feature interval 35.1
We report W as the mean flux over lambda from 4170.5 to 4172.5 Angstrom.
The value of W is 31.3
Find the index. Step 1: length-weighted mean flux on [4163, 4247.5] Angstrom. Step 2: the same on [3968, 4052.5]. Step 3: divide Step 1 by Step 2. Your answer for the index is 1.10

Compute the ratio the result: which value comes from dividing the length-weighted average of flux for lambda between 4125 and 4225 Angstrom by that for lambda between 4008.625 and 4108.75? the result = 1.0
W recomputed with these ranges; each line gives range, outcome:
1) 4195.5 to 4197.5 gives 36.9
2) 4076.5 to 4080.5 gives 36.9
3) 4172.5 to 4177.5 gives 33.6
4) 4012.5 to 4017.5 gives 40.7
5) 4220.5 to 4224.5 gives 40.8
